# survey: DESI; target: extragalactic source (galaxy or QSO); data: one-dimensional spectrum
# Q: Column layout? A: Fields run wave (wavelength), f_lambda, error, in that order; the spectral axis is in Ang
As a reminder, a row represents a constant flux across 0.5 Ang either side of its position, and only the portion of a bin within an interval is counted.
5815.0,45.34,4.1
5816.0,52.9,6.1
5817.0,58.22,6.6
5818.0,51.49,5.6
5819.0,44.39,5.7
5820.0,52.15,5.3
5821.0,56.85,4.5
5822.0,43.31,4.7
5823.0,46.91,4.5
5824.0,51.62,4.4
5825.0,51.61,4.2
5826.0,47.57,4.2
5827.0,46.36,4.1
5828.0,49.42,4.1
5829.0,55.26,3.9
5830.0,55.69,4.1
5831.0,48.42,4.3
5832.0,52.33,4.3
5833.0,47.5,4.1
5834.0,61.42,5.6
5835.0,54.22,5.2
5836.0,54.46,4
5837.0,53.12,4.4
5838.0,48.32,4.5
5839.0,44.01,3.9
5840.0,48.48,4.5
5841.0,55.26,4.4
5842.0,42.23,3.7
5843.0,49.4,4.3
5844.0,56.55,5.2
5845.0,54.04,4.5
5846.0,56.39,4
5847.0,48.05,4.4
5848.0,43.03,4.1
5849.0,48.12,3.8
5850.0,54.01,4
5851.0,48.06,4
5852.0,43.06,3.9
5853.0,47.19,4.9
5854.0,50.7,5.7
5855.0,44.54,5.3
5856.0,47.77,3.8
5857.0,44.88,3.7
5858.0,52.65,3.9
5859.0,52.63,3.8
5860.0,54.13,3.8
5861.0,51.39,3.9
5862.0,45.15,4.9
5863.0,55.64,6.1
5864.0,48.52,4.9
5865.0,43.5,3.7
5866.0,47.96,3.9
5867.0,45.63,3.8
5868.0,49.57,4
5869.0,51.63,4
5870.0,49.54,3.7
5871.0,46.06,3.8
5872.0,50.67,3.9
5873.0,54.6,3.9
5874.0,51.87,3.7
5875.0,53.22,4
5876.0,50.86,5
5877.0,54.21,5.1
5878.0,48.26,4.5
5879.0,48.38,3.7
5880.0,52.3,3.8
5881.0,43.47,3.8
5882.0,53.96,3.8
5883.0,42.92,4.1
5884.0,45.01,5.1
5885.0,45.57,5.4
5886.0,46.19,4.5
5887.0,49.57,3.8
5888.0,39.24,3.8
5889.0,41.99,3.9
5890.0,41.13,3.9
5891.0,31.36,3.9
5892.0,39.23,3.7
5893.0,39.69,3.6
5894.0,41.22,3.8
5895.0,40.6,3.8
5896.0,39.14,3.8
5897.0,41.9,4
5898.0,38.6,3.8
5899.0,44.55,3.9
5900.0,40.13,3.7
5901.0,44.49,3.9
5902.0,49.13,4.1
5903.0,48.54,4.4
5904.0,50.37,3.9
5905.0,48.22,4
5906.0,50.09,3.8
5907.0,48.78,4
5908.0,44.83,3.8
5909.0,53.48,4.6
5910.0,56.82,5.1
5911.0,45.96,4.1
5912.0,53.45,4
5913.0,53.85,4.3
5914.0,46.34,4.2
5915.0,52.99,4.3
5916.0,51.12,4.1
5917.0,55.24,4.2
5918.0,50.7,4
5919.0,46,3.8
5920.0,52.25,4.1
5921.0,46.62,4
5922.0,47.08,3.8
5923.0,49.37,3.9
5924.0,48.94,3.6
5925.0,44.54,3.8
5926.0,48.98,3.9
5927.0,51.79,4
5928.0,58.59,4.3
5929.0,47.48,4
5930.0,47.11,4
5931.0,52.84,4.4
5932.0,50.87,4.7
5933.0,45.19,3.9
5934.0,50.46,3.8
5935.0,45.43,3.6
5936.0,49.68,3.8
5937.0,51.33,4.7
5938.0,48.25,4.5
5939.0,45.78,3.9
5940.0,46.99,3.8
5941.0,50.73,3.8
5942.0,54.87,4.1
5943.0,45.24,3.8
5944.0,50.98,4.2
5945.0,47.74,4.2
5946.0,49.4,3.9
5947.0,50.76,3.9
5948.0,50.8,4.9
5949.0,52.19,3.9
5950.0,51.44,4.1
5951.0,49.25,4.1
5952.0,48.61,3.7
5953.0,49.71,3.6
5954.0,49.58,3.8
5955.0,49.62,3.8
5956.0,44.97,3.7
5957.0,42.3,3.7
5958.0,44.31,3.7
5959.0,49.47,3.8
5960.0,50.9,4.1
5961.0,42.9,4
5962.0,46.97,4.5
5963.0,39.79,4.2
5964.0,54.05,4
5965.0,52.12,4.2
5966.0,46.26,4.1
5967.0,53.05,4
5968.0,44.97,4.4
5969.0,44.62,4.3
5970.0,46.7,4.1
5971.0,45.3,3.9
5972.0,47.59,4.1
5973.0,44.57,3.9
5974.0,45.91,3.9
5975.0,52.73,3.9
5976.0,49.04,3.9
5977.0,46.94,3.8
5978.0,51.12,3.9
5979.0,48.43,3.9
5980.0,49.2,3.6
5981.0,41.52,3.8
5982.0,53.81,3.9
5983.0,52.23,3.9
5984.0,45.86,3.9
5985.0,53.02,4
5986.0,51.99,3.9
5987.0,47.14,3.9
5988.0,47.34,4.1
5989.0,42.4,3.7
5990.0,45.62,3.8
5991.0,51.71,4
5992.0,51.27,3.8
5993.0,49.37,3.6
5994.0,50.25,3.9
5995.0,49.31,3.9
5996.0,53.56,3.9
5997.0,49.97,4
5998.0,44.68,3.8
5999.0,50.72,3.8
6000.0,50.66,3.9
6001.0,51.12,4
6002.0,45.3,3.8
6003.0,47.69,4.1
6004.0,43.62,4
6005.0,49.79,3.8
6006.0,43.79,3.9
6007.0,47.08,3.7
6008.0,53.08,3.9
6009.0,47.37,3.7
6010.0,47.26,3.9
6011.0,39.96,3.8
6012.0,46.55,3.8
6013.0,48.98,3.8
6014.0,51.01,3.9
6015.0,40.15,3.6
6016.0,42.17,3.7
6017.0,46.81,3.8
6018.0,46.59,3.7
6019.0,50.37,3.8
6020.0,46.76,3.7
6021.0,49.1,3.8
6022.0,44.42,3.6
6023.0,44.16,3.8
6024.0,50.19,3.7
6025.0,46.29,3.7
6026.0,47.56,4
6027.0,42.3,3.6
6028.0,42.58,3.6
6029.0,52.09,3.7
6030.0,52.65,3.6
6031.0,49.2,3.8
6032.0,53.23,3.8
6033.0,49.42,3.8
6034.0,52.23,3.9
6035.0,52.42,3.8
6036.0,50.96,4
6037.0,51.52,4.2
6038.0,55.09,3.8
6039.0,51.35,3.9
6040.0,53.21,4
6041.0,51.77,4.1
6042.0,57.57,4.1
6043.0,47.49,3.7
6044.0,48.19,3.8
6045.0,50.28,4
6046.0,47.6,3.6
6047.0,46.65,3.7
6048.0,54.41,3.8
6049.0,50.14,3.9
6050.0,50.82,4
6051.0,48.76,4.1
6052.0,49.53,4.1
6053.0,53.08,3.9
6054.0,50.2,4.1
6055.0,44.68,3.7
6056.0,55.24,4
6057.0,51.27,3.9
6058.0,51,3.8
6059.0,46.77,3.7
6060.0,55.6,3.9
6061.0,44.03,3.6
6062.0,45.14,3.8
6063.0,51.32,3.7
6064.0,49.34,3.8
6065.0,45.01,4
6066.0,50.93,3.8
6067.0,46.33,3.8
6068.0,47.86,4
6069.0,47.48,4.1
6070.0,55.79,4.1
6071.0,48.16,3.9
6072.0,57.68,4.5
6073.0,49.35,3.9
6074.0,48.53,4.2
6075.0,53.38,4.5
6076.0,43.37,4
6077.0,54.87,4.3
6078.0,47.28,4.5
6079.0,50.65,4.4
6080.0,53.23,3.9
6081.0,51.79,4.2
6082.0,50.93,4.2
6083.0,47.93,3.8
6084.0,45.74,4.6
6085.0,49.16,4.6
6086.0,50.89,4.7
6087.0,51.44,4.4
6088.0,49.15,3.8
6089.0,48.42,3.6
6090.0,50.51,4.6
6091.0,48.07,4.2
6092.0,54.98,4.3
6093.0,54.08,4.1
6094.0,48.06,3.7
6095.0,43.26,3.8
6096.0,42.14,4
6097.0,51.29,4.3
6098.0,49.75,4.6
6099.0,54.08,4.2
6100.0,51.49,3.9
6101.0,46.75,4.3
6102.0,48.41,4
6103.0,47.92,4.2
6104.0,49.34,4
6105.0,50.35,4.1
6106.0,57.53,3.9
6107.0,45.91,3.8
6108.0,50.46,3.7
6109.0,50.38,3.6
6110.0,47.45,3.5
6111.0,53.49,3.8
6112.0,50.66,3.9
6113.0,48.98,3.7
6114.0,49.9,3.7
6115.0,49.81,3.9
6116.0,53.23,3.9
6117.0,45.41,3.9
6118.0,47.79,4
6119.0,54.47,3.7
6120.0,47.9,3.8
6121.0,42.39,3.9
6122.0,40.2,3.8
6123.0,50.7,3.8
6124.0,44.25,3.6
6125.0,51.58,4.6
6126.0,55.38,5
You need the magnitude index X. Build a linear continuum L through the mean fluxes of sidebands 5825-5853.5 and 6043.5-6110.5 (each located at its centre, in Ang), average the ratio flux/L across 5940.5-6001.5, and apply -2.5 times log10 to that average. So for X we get 0.03 mag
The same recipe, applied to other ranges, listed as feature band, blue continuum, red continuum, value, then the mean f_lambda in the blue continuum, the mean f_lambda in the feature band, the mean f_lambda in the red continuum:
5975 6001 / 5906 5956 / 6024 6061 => 0.02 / 49.8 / 49.2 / 50.3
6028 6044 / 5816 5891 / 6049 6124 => -0.04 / 49.4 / 51.6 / 49.6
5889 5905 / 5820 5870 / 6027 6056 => 0.19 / 50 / 42.2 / 50.5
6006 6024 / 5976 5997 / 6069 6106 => 0.06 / 49.1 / 46.6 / 50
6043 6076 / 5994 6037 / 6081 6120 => -0.02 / 48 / 49.7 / 49.7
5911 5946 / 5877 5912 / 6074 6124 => -0.08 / 45.4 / 49.6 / 49.4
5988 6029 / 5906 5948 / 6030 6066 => 0.06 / 49.7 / 47.3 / 50.5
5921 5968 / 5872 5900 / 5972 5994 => -0.04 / 45.2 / 48.8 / 48.6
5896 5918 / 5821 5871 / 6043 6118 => 0.03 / 49.9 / 48.4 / 49.7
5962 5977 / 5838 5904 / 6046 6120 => 0.02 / 47.3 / 47.6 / 49.8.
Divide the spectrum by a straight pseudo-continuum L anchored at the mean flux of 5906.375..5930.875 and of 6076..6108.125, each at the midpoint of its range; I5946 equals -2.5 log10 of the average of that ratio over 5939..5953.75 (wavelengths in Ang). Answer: 0.01 mag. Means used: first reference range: 50.1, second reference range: 49.8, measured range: 49.8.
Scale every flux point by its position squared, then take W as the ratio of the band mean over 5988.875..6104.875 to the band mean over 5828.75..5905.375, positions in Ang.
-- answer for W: 1.09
